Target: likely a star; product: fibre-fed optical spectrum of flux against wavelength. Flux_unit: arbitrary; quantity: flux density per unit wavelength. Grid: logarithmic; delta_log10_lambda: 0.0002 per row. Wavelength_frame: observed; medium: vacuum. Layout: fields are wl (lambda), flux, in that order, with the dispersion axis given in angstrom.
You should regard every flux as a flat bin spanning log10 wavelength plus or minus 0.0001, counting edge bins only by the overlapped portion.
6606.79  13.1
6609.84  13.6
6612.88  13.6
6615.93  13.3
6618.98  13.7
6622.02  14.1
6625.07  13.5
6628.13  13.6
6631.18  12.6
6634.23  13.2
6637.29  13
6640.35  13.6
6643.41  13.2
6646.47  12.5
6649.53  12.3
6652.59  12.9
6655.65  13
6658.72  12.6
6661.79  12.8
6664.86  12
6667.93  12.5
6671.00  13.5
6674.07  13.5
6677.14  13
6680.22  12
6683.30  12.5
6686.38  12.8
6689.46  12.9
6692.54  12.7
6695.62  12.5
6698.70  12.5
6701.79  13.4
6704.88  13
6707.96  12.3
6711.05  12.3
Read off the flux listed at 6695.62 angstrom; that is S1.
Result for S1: 12.5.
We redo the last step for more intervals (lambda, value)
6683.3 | 12.5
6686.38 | 12.8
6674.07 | 13.5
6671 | 13.5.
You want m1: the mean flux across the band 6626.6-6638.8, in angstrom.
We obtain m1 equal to 13.1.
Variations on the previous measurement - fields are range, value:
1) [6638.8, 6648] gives 13.1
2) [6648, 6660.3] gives 12.7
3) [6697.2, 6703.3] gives 12.9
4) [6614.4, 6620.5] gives 13.5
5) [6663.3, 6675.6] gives 12.9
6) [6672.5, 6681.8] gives 12.8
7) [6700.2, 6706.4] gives 13.2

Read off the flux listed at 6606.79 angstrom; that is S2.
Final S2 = 13.1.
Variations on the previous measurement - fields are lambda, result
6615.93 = 13.3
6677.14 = 13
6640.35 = 13.6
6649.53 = 12.3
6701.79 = 13.4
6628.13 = 13.6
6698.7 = 12.5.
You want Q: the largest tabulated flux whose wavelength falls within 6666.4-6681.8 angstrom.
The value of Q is 13.5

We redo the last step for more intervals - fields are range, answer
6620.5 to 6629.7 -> 14.1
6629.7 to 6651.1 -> 13.6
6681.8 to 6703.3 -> 13.4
